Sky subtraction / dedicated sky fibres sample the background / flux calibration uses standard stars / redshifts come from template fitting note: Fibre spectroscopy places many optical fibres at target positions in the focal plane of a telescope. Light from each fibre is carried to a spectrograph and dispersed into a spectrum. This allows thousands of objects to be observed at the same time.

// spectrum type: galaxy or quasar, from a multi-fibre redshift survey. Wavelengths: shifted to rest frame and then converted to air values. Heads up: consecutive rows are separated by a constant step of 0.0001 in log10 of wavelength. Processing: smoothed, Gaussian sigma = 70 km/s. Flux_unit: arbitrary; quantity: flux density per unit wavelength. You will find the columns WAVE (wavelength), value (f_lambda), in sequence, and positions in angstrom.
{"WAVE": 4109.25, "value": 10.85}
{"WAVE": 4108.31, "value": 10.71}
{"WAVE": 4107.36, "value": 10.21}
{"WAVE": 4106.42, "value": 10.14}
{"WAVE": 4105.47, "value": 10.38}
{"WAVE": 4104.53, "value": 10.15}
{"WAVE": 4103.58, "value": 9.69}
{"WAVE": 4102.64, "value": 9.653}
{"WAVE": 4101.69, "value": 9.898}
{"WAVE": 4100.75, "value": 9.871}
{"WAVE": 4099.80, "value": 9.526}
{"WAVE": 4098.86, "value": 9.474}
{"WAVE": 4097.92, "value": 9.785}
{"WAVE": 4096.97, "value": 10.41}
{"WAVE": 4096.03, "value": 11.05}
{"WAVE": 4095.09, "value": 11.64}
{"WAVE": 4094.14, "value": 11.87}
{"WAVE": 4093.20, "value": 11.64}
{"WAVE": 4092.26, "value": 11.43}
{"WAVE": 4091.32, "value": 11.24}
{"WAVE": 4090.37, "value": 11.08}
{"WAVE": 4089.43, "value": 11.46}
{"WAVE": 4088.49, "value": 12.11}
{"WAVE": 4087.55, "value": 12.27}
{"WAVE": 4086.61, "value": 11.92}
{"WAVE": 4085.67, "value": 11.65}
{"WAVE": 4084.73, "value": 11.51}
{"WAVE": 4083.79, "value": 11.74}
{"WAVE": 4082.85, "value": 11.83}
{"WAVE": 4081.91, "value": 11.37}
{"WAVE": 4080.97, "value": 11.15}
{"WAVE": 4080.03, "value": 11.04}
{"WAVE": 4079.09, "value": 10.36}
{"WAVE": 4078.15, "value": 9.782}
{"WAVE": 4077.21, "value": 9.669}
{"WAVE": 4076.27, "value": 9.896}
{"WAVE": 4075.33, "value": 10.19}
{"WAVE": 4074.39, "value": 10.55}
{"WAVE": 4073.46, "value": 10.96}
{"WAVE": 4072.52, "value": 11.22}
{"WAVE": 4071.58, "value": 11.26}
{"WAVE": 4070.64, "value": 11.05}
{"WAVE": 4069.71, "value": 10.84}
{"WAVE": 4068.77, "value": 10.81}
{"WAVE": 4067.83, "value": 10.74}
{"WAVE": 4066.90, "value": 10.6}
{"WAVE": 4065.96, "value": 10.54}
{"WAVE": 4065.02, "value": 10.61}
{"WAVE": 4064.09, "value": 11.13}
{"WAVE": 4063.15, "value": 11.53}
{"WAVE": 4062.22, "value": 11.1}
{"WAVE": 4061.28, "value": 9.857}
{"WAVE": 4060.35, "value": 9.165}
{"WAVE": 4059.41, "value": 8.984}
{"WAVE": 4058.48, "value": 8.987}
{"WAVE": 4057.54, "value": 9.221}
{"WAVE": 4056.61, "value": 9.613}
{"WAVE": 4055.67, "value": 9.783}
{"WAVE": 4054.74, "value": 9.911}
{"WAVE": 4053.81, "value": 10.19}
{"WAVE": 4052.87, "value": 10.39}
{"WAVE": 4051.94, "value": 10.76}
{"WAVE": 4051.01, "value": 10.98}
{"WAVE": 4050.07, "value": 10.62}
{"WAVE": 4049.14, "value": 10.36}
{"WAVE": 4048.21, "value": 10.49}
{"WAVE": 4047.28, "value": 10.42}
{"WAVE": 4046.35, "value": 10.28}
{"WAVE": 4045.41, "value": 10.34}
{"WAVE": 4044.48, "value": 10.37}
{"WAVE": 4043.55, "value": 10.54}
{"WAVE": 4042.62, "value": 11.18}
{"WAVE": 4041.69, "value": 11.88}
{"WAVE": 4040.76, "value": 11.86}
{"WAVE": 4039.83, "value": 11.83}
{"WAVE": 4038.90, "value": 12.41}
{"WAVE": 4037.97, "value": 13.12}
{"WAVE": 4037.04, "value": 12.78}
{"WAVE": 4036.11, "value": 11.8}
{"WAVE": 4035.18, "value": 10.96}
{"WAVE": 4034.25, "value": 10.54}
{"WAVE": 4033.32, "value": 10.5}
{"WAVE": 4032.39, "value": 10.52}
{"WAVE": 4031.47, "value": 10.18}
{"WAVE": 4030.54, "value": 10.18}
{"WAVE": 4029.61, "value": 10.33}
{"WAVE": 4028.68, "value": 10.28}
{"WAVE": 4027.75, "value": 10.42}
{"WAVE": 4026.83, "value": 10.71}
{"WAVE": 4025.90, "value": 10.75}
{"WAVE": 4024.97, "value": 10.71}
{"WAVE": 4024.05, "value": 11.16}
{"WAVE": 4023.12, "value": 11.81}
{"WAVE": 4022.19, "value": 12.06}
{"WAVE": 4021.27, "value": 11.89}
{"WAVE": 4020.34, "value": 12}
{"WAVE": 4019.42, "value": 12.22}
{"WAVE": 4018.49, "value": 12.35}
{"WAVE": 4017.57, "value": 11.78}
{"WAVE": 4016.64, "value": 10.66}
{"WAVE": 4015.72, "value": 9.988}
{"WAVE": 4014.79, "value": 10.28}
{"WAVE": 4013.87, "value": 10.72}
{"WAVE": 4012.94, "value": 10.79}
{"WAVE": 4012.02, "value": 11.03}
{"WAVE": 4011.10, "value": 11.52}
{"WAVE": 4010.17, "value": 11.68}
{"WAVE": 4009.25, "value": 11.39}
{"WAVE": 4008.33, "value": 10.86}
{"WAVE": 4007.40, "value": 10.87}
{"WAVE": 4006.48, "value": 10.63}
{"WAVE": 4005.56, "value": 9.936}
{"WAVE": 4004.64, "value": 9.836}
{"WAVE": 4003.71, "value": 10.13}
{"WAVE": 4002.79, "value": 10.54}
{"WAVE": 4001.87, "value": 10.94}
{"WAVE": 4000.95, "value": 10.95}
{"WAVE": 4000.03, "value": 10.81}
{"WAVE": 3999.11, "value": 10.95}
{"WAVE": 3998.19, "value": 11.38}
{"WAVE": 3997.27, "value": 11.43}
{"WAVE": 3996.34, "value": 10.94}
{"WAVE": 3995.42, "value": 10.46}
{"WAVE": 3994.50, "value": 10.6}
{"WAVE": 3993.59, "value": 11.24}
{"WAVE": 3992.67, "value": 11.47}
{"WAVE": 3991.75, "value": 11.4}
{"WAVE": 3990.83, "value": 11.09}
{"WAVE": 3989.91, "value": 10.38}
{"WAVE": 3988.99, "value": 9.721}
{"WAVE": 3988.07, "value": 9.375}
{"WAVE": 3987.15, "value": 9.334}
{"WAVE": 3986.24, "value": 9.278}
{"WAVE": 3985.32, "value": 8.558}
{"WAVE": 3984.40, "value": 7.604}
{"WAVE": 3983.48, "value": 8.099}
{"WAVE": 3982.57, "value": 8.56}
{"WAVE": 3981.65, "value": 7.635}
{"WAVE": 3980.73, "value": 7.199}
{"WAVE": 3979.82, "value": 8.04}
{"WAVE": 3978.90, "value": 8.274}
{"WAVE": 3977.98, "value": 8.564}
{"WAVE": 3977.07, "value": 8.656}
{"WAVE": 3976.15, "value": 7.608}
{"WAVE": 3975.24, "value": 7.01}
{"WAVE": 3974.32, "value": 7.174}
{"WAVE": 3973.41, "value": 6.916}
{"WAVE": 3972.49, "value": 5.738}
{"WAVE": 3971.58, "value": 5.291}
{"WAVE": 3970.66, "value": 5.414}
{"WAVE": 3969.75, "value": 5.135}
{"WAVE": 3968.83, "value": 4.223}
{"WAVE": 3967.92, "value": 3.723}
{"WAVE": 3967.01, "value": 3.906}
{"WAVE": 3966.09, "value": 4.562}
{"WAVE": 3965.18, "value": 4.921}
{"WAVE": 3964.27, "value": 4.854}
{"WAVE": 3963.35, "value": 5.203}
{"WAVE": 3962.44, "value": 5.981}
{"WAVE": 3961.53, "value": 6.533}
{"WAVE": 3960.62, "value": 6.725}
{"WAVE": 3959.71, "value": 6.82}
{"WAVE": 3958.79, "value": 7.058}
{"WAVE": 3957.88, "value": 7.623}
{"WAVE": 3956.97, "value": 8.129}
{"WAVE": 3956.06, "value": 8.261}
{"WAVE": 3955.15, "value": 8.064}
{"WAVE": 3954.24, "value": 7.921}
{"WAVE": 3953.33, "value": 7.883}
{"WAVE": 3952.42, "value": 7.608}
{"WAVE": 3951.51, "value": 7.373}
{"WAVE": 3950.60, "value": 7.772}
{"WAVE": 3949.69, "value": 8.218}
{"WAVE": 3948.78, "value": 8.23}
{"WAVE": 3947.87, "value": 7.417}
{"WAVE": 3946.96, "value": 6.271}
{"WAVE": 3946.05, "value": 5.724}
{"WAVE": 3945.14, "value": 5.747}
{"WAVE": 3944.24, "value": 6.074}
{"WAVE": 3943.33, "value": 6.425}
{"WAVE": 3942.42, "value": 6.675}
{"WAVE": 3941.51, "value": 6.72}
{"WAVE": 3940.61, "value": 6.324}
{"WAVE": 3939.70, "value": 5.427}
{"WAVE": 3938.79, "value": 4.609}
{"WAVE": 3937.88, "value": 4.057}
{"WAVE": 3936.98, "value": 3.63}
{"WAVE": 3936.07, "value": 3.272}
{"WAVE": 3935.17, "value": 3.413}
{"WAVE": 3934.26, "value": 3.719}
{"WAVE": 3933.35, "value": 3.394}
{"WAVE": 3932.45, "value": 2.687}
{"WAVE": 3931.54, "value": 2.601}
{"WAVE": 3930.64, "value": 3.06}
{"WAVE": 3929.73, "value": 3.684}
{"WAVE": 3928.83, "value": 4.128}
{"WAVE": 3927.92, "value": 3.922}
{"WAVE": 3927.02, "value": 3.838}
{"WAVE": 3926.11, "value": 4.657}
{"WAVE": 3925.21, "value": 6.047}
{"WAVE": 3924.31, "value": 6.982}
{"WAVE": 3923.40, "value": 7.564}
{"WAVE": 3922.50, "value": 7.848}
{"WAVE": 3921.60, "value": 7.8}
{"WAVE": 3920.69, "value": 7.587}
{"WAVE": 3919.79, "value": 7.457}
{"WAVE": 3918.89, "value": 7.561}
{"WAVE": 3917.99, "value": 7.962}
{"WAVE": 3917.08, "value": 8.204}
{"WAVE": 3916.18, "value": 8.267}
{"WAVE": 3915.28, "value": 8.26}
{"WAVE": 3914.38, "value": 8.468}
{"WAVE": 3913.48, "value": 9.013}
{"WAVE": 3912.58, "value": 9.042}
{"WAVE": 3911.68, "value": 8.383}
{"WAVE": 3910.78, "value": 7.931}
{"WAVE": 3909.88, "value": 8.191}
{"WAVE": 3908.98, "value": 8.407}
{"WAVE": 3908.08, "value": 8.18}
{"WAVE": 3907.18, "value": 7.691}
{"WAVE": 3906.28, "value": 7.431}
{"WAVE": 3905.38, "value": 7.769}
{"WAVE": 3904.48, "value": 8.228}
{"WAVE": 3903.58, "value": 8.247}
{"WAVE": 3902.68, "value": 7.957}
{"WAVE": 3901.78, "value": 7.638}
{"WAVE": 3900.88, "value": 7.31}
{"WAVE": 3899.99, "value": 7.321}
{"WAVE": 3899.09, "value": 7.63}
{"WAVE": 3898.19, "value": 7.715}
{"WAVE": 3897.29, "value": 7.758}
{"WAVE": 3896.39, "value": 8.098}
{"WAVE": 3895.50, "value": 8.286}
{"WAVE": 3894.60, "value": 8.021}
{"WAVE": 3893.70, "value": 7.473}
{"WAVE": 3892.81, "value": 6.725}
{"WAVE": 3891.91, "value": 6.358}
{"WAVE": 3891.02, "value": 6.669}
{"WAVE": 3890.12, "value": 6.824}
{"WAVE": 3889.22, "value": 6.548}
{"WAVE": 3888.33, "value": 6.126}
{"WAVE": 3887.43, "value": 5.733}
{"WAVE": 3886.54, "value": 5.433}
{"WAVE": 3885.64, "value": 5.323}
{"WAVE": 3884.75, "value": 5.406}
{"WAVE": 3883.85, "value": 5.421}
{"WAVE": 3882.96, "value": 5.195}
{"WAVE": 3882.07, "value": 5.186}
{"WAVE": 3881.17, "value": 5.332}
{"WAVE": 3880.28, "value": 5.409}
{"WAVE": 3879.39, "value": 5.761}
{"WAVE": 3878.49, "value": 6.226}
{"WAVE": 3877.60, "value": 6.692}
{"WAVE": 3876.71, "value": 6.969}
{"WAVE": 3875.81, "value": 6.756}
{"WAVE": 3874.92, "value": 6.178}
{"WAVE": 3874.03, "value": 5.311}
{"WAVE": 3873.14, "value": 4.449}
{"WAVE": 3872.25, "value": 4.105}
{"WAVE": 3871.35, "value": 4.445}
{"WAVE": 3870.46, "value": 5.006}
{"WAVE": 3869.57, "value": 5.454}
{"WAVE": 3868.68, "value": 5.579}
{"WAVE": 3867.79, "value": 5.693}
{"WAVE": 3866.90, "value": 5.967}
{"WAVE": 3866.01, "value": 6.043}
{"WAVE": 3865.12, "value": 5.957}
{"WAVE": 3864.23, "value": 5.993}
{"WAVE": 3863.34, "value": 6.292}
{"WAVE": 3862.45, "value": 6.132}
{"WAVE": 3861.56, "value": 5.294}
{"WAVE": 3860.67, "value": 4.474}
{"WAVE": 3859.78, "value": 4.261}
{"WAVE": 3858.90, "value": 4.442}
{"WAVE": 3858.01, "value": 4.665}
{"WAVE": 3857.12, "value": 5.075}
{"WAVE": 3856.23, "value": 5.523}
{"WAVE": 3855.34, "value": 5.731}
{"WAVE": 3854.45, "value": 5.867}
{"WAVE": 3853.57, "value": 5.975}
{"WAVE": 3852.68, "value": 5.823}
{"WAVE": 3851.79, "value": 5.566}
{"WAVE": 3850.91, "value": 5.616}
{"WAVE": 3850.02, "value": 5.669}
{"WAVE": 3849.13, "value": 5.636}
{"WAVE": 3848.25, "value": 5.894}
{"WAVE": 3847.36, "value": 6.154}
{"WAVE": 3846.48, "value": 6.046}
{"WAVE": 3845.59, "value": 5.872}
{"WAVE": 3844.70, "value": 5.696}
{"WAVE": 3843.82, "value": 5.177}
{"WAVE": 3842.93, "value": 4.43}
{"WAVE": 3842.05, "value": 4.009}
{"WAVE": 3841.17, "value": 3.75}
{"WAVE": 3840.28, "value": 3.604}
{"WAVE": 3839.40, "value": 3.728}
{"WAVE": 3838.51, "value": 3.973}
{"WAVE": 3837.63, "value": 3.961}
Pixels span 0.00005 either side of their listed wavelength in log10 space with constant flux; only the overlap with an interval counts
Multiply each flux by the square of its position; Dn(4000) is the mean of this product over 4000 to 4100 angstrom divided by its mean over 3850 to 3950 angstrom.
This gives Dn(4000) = 1.89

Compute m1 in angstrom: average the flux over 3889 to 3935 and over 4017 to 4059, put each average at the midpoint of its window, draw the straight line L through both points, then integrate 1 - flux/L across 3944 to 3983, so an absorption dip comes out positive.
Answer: 8.1 angstrom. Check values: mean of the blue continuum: 6.89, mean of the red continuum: 10.9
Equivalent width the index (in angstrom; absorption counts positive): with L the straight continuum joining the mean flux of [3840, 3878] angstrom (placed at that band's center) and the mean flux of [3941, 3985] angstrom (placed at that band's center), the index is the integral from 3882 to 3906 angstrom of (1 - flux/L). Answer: -4.2 angstrom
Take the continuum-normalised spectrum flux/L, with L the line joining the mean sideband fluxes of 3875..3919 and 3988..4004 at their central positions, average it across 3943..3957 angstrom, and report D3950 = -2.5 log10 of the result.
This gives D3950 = 0.24 mag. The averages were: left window 7.19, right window 10.8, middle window 7.31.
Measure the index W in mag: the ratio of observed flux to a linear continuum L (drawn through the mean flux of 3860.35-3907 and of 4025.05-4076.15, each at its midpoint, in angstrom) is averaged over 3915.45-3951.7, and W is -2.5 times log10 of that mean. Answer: 0.29 mag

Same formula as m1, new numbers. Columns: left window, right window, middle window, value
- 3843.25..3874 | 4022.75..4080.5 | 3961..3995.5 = 4.5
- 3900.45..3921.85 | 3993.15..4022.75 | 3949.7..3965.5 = 4.0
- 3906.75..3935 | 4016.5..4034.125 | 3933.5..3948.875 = 4.2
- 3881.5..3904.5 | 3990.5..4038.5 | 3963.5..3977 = 5.6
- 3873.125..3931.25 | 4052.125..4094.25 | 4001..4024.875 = -4.3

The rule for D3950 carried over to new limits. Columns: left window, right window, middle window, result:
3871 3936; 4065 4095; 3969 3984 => 0.17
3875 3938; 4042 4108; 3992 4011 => -0.23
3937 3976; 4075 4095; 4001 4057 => -0.21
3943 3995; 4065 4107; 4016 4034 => -0.22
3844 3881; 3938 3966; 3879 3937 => -0.07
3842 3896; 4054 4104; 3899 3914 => -0.21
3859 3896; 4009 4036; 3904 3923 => -0.14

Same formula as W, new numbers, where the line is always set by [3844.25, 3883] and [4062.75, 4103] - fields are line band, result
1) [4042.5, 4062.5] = 0.00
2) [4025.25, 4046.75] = -0.13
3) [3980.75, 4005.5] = -0.15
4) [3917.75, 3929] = 0.09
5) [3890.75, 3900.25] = -0.18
